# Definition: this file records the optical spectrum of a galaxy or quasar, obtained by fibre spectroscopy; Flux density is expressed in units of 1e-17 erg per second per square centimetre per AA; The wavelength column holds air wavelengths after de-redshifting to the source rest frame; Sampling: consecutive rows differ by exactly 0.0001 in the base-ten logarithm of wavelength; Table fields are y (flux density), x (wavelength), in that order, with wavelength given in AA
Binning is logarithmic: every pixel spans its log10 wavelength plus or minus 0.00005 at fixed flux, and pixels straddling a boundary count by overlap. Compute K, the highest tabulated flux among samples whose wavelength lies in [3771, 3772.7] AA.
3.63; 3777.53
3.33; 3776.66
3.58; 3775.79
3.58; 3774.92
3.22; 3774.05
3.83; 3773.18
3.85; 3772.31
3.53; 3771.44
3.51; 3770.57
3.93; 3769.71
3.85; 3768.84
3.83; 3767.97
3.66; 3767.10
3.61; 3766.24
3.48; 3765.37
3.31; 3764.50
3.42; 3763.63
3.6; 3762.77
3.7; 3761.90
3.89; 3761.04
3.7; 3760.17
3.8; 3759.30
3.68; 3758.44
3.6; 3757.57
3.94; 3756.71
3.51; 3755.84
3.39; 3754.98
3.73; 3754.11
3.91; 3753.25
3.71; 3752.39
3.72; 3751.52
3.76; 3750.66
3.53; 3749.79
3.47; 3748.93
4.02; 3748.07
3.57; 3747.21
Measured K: 3.85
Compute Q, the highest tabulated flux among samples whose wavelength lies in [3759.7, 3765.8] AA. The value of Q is 3.89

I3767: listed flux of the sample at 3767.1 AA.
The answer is 3.66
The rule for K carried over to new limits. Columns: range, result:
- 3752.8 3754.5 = 3.91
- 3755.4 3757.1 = 3.94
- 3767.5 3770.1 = 3.93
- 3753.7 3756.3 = 3.73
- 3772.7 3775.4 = 3.83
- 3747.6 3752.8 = 4.02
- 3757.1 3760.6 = 3.8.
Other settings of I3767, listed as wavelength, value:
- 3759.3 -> 3.8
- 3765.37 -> 3.48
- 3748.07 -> 4.02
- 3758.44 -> 3.68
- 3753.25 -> 3.91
